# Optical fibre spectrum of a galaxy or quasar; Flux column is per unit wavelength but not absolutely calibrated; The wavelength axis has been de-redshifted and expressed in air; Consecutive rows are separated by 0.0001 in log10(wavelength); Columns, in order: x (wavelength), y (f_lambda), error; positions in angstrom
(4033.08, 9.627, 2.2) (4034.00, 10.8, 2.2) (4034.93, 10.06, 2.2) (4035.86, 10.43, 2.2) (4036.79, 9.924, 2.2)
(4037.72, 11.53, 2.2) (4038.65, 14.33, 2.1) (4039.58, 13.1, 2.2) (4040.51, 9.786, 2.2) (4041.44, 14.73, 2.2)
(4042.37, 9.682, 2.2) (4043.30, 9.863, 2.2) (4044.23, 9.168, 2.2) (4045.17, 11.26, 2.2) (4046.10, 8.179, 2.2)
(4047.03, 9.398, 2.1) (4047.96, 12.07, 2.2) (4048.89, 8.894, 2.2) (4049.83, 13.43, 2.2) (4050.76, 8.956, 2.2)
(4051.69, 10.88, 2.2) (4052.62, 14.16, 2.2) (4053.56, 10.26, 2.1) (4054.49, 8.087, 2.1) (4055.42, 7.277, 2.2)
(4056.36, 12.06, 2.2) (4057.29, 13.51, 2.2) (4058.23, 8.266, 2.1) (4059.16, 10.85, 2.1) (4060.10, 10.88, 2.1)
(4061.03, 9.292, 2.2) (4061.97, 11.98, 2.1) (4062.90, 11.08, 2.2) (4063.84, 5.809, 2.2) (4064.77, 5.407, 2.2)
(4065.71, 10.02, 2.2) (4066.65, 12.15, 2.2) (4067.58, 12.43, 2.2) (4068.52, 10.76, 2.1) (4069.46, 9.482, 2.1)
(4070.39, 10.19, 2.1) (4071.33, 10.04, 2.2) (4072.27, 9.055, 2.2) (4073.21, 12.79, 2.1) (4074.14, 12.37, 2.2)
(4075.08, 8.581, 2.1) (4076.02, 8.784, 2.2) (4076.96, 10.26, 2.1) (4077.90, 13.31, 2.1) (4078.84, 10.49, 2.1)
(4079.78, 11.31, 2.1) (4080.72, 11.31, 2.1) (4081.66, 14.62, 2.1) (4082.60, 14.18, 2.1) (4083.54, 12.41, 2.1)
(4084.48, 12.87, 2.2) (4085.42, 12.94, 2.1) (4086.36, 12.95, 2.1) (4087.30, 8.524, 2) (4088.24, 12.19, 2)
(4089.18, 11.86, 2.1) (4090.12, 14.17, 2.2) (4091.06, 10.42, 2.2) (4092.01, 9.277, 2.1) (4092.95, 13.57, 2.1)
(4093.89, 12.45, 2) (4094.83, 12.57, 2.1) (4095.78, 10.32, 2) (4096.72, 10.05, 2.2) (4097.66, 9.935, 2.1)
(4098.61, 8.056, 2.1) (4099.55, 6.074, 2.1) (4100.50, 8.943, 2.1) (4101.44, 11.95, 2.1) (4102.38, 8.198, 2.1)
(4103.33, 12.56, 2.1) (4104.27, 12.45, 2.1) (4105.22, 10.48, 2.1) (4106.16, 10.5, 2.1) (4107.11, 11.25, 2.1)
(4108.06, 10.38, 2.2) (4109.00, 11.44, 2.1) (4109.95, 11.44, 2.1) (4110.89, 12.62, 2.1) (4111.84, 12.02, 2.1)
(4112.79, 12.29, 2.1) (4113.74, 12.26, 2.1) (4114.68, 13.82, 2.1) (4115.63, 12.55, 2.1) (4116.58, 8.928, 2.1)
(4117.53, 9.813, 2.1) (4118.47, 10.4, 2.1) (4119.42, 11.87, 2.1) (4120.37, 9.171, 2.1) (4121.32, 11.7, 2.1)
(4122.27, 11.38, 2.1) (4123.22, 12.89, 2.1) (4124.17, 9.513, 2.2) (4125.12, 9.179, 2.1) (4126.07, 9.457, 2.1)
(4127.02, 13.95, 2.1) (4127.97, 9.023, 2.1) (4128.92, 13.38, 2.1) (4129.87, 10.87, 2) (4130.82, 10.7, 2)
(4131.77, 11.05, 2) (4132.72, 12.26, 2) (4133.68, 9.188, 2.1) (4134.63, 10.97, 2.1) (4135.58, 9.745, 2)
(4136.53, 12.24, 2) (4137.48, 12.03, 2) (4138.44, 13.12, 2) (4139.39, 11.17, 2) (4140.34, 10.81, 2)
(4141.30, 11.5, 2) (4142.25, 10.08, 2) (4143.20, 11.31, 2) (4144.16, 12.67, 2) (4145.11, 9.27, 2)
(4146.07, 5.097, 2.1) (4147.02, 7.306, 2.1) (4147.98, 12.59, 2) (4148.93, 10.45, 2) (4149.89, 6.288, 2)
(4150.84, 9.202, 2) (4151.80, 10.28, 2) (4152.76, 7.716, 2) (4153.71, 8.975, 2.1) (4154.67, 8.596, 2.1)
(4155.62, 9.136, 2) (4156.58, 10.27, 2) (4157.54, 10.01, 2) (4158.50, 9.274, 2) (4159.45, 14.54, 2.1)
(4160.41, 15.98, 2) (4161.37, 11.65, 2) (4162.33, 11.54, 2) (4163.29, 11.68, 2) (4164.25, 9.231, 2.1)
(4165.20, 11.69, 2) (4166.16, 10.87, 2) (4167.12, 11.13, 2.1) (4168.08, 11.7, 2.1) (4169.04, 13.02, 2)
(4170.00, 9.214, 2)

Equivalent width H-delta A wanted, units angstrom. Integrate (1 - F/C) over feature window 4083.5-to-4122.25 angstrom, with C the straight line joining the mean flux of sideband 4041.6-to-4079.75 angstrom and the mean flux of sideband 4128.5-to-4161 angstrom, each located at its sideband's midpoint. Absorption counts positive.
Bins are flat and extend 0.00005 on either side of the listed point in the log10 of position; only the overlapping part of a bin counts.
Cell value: -2.7 angstrom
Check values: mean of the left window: 10.3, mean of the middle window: 11.2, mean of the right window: 10.5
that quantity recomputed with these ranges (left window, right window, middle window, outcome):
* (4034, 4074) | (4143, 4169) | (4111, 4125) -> -1.2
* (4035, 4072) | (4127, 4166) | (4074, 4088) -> -1.5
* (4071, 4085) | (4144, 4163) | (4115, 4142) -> -1.4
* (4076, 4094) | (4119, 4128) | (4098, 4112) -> 1.1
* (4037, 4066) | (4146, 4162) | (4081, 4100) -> -2.2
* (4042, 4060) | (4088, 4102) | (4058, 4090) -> -1.1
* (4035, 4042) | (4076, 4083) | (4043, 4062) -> 2.4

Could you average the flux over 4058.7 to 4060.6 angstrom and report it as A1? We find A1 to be 10.8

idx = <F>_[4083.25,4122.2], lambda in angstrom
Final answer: 11.2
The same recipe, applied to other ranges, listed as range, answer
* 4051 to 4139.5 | 11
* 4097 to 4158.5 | 10.5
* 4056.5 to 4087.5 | 10.9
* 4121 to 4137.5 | 11.1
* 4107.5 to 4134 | 11.2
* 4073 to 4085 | 11.8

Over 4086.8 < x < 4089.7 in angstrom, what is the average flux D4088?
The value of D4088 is 11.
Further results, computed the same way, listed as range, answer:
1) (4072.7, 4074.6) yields 12.5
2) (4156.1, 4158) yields 10.1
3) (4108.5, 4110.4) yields 11.4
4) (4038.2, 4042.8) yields 12.3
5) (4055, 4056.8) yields 9.66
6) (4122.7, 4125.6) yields 10.5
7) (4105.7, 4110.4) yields 11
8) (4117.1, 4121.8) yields 10.6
